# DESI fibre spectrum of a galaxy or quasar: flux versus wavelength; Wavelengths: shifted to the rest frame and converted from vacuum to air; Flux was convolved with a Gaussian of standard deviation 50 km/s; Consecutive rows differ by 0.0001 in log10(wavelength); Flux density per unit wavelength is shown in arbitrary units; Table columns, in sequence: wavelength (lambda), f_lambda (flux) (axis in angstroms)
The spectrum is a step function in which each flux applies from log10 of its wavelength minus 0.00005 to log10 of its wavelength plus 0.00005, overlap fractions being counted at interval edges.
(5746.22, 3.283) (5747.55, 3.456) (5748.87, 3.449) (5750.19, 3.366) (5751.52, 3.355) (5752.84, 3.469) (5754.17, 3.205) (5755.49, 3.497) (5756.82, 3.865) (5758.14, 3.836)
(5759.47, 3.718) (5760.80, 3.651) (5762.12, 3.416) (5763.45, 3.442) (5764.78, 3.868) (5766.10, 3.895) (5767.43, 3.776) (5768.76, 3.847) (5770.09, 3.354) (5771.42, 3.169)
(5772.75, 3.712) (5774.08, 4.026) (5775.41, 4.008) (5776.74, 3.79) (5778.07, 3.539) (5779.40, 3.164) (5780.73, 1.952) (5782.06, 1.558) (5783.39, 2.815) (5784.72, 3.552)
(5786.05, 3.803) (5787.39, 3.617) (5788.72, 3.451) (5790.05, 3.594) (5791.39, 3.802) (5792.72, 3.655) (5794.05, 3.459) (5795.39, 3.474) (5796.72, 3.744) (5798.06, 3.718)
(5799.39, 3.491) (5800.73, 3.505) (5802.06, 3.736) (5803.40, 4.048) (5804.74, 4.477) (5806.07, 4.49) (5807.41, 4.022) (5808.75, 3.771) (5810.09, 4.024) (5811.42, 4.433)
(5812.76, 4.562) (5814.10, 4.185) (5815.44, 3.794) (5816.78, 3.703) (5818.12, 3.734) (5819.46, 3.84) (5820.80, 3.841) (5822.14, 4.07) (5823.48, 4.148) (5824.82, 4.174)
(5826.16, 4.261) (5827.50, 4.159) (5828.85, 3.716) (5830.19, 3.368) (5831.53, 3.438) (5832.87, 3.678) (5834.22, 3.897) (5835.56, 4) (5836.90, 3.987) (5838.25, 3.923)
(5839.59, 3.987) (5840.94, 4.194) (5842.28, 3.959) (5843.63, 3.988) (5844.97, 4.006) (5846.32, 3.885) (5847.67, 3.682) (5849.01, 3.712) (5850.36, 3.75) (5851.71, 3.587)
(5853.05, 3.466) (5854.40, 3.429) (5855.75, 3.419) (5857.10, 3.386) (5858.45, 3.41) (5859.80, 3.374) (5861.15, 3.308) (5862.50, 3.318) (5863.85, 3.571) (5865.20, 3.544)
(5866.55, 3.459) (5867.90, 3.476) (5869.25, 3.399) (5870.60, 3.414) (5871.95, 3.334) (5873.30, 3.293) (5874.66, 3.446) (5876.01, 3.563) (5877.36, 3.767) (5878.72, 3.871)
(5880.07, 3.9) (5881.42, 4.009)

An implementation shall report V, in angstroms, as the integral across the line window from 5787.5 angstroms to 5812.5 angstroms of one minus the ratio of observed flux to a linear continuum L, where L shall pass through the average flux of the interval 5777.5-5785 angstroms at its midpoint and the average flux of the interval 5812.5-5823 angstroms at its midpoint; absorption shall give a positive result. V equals -3.67 angstroms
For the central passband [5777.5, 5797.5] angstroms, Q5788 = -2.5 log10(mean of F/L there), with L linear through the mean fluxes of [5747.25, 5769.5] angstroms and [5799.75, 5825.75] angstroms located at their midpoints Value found 0.17 mag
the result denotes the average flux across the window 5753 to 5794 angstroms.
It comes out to 3.49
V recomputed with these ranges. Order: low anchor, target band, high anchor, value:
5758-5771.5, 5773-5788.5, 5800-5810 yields 2.1 angstroms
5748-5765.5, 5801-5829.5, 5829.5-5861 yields -3.1 angstroms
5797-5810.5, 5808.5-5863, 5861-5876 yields -2.1 angstroms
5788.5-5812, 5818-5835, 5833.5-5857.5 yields -0.3 angstroms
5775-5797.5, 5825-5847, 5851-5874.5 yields -3.3 angstroms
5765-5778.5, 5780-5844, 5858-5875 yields -3.3 angstroms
